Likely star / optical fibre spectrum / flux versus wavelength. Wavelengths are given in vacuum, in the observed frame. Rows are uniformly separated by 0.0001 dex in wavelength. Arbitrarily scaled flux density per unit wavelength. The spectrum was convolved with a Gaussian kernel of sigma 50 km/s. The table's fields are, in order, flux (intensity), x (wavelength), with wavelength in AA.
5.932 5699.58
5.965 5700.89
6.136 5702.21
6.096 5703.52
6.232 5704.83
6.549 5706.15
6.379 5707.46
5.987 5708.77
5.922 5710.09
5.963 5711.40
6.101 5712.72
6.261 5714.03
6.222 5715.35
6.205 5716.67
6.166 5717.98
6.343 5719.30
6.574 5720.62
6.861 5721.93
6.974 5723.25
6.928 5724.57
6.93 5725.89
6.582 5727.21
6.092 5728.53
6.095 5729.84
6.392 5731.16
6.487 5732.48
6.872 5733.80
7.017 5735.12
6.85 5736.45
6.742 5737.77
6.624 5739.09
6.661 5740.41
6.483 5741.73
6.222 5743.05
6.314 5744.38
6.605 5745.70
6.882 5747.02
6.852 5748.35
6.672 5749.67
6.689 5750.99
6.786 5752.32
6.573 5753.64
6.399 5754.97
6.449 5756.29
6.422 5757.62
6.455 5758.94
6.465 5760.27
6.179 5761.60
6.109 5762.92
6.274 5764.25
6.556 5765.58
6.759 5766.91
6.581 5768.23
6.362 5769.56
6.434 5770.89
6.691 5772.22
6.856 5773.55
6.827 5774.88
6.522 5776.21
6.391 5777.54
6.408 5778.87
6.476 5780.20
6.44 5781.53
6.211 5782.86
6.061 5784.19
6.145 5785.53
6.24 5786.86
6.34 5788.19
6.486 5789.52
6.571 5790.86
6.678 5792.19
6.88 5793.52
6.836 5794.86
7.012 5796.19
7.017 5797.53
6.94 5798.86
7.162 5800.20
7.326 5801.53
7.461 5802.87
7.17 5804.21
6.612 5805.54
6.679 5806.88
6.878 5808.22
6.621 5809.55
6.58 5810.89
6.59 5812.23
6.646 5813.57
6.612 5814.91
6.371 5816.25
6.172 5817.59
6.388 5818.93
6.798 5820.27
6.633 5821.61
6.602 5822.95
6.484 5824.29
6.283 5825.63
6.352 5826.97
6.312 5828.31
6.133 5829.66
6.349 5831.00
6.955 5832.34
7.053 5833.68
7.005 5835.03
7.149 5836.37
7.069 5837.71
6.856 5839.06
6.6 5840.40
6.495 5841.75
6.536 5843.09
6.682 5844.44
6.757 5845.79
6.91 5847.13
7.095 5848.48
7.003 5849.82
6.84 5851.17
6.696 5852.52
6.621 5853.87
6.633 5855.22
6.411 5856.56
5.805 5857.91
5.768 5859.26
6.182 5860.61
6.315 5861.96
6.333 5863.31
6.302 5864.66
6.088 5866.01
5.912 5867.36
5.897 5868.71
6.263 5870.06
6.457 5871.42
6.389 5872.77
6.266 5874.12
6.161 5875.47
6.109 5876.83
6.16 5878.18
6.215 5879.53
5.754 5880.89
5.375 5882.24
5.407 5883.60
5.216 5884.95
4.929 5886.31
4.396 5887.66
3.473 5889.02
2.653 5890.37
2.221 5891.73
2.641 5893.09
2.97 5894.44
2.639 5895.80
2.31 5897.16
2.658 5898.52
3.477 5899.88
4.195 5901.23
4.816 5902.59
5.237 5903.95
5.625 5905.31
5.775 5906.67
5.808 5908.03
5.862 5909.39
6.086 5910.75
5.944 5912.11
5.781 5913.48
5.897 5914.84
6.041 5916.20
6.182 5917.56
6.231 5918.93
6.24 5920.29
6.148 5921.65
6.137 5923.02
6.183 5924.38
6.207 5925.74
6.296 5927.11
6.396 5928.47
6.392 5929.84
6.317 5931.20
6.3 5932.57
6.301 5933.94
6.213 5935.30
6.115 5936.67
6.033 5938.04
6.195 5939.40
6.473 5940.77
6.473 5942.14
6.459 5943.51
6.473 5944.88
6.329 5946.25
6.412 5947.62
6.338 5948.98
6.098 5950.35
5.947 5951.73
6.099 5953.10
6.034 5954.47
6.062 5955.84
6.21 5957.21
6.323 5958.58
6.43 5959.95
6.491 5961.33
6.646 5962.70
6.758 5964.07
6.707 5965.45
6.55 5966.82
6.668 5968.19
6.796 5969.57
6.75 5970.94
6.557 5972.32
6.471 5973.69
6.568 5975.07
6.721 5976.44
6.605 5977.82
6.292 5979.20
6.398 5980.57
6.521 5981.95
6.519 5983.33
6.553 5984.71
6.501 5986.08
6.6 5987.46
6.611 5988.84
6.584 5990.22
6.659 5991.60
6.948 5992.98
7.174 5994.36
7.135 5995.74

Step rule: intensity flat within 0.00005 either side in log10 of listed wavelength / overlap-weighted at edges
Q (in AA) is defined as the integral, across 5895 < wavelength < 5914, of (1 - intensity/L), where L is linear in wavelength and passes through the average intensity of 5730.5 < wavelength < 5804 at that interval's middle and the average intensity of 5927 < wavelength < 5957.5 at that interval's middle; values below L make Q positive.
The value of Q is 4.9 AA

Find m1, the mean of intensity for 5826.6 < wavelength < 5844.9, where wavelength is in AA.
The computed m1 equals 6.69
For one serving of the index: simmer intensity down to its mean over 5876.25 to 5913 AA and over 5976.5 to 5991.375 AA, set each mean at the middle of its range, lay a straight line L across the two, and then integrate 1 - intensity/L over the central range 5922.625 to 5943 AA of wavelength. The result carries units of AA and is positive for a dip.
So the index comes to -3.21 AA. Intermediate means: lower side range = 4.59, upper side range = 6.53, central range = 6.27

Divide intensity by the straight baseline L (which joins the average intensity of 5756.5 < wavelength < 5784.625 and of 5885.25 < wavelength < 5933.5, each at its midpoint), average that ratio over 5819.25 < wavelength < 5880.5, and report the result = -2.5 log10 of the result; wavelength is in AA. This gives -0.15 mag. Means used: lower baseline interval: 6.45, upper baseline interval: 5.05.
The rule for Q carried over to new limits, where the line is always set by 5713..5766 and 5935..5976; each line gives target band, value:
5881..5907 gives 9.77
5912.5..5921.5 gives 0.50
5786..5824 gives -1.36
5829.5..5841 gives -0.64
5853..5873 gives 0.70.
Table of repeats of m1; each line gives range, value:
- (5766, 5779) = 6.59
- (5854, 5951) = 5.61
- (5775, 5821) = 6.64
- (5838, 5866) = 6.54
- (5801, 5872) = 6.58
